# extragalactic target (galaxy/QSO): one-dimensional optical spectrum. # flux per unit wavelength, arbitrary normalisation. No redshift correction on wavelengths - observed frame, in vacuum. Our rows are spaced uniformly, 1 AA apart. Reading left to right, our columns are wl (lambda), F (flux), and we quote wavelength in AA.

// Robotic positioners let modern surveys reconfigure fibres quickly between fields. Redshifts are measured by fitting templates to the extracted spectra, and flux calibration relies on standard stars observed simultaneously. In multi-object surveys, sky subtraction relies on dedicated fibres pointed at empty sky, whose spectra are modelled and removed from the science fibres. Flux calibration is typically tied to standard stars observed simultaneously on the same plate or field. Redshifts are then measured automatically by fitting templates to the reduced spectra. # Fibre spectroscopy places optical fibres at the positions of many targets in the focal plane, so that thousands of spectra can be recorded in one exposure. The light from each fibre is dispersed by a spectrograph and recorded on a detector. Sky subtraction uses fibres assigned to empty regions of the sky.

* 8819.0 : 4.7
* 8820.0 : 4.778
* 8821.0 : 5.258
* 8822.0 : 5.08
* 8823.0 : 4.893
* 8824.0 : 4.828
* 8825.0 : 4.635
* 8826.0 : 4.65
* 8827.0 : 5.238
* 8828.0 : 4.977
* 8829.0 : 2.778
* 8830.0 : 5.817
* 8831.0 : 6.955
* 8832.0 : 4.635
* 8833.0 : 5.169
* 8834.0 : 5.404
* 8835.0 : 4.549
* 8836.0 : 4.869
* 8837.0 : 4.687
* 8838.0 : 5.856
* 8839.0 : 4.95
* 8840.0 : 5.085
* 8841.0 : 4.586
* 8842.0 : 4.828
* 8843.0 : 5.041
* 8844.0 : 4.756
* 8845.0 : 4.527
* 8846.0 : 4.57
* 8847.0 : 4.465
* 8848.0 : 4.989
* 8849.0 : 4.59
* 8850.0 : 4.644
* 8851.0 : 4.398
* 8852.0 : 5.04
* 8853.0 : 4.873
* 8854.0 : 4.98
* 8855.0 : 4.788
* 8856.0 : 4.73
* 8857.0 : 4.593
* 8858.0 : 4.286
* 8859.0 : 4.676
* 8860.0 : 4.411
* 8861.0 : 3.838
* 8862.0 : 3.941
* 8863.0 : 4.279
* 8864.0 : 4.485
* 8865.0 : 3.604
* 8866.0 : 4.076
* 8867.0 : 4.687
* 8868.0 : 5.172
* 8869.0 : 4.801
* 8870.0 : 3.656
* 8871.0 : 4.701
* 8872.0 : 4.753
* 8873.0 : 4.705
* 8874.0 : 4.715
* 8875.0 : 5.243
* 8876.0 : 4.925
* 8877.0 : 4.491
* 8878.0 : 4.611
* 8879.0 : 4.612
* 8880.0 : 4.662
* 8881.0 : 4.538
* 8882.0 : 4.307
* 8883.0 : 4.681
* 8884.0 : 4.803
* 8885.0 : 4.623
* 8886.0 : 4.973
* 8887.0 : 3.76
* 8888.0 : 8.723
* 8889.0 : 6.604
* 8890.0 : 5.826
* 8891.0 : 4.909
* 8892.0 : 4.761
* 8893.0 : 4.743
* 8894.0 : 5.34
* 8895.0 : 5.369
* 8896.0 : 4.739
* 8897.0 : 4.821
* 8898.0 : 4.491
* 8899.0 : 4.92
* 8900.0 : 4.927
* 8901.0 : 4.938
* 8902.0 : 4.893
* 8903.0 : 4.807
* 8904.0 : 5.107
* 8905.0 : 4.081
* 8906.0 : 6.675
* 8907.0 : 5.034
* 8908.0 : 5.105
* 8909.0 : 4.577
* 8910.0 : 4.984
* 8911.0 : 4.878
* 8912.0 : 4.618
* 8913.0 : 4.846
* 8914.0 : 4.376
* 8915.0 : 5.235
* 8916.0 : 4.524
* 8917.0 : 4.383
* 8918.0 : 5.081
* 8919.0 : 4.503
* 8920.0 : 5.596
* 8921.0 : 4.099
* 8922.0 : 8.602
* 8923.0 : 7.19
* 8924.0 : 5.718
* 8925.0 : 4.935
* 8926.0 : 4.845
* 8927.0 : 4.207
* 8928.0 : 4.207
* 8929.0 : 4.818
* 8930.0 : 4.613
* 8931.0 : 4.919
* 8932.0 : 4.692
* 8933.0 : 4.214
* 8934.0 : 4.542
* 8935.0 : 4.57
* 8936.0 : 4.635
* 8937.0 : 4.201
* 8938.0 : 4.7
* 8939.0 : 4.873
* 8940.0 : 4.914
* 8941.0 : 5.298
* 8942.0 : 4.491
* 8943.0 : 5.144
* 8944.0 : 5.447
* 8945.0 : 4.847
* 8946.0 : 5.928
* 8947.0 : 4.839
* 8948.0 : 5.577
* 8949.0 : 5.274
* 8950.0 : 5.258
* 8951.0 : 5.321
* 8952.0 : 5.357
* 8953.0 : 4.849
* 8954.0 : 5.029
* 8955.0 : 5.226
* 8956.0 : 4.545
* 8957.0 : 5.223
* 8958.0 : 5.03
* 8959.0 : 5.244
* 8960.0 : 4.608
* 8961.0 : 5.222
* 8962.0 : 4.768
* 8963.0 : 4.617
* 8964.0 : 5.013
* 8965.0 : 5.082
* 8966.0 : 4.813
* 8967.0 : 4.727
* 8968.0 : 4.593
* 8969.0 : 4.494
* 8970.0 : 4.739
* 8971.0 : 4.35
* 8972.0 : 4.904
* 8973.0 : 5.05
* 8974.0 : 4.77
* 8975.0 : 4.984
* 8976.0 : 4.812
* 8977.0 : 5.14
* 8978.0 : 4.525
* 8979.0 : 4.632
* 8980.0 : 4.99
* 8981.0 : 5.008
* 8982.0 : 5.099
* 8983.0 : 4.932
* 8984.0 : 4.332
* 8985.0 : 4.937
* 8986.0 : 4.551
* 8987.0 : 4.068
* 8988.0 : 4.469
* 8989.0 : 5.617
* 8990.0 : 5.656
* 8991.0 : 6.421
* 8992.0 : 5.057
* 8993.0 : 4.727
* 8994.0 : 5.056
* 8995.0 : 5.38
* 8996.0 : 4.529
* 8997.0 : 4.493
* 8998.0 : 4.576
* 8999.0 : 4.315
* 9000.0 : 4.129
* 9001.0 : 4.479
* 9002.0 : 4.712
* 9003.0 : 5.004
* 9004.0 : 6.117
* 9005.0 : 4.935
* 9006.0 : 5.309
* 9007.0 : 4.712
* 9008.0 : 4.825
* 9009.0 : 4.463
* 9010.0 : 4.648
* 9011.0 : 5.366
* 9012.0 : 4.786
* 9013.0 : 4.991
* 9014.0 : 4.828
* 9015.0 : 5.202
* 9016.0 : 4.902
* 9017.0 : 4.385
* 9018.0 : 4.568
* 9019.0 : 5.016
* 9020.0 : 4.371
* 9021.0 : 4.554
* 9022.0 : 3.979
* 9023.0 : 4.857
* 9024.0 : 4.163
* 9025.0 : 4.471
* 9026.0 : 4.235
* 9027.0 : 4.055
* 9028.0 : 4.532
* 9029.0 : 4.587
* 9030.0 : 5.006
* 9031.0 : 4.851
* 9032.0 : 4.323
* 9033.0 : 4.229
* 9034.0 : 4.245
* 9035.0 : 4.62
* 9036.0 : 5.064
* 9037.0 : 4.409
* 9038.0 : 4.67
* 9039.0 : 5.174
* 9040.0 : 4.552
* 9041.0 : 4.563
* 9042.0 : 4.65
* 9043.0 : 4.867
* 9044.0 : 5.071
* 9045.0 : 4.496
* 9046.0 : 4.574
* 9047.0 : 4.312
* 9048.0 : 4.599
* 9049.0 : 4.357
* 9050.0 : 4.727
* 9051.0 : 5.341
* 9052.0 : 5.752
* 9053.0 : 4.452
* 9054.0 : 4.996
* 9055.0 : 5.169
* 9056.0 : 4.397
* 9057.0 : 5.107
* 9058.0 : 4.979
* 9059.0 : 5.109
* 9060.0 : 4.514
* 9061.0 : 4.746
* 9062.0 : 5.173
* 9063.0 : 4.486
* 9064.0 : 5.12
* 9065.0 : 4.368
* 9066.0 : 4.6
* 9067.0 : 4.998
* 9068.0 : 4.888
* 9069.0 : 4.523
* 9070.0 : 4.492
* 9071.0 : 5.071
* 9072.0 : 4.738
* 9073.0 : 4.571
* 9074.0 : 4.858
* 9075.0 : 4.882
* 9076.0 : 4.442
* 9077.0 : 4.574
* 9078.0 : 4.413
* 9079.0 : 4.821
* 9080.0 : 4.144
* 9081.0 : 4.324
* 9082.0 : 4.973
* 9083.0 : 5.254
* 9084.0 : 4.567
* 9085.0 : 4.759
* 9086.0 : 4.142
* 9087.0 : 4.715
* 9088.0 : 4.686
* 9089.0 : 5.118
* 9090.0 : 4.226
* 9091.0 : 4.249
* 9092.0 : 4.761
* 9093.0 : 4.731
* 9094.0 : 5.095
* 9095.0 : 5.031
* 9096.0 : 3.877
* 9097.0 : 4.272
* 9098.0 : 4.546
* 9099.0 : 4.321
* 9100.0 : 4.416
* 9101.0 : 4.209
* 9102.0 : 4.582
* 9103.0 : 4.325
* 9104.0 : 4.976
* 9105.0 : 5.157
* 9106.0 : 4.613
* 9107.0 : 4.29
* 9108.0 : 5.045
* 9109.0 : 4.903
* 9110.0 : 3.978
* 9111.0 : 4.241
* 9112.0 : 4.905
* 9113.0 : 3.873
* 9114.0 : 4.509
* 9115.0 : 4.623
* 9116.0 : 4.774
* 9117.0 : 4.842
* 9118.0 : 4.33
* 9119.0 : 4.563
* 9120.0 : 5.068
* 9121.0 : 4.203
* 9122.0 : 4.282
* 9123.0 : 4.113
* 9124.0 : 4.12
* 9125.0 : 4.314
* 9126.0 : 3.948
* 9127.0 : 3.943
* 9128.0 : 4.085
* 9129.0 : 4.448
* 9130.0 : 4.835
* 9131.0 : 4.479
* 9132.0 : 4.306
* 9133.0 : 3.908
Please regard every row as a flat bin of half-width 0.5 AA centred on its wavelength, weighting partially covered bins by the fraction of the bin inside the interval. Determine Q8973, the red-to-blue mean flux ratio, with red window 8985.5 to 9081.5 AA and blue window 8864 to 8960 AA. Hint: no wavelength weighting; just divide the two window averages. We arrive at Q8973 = 1.0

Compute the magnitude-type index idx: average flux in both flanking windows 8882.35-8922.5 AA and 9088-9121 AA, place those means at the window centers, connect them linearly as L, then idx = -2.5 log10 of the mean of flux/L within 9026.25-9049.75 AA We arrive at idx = 0.03 mag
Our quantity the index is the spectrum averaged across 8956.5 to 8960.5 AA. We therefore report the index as 5.03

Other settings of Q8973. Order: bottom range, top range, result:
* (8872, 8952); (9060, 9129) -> 0.91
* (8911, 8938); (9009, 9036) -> 0.94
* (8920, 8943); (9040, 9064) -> 0.96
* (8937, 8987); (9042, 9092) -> 0.96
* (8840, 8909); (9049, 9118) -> 0.97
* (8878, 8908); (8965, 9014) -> 0.96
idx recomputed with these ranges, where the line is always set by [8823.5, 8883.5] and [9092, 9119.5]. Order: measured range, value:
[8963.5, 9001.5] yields -0.045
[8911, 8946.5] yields -0.068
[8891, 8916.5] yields -0.053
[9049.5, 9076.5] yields -0.057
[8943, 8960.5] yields -0.112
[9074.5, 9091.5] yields -0.008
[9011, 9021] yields -0.044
